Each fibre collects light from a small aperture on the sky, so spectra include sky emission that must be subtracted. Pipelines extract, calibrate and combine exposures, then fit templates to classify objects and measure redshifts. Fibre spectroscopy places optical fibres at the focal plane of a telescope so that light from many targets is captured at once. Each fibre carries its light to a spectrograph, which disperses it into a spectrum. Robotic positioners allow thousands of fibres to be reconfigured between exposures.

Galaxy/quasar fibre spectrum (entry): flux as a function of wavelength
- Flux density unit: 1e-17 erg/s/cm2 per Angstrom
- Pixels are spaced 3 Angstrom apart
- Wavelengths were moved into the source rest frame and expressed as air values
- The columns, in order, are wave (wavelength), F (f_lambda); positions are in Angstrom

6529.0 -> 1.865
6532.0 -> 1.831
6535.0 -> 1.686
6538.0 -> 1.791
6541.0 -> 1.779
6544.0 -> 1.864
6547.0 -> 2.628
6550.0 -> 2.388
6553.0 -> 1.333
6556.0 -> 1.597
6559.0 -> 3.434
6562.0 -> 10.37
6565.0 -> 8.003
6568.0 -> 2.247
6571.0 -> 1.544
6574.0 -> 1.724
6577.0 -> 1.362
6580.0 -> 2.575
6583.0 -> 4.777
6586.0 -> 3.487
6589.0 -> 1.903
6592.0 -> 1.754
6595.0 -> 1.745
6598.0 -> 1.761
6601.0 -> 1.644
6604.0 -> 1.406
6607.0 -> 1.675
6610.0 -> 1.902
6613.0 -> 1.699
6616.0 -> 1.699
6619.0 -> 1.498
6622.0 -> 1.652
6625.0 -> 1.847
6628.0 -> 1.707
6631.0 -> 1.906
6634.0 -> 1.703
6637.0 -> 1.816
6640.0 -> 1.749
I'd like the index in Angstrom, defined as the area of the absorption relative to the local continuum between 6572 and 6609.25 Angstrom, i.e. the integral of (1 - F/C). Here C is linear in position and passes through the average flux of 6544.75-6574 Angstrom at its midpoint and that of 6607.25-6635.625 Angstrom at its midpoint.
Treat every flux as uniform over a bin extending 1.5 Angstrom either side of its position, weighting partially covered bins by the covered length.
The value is 7.3 Angstrom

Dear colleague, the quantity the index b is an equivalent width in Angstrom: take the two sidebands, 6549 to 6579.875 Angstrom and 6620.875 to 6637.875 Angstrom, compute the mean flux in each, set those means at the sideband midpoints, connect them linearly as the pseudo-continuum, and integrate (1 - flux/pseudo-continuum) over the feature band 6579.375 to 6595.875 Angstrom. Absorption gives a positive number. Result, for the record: 0.5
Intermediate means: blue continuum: 3.38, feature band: 2.75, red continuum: 1.77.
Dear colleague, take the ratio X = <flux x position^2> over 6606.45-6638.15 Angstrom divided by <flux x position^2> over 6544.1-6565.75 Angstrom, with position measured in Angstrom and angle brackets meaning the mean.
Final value 0.45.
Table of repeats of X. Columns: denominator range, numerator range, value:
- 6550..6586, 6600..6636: 0.49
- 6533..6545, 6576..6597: 1.44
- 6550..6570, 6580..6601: 0.59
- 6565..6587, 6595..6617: 0.59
